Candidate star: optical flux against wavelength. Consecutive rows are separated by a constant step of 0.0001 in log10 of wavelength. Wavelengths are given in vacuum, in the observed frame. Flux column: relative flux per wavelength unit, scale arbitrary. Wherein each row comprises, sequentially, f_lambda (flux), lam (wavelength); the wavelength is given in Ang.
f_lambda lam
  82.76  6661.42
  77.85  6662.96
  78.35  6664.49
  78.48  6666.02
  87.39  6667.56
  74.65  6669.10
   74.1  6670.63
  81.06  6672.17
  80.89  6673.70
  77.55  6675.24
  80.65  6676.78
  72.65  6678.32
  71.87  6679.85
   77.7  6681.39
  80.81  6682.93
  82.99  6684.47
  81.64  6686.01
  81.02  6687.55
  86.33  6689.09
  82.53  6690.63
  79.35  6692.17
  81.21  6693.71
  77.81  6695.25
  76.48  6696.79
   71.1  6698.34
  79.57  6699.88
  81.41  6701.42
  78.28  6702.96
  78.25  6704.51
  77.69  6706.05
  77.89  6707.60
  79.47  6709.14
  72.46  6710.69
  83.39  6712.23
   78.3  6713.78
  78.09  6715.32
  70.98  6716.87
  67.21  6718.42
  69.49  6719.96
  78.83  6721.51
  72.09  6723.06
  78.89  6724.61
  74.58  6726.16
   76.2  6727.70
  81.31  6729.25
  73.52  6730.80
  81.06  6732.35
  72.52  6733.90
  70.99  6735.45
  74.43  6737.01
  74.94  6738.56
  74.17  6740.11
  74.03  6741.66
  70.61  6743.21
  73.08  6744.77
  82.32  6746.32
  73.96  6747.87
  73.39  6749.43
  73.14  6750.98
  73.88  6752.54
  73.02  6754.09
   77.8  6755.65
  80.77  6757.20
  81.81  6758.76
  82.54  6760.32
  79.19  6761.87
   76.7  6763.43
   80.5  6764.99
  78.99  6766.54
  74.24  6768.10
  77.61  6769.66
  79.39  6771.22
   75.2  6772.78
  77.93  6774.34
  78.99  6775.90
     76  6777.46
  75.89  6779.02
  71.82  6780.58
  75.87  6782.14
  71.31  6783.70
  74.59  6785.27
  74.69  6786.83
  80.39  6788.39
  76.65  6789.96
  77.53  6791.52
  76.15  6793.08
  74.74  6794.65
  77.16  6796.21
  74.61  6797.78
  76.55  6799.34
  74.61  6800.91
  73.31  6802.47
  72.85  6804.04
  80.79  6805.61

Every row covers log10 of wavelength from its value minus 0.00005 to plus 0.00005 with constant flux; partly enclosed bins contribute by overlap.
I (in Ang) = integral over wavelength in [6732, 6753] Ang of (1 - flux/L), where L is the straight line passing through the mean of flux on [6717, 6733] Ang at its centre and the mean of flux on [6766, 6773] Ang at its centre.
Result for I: 0.4 Ang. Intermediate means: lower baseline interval 75.1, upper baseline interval 77.1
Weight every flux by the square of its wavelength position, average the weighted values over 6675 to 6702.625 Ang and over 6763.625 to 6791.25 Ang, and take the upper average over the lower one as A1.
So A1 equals 0.99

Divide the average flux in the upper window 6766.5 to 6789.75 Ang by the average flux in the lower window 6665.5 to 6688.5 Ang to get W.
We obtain 1.0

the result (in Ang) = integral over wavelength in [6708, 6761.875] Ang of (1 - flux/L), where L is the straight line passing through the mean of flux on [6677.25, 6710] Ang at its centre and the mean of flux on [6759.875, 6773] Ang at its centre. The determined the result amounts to 1.92 Ang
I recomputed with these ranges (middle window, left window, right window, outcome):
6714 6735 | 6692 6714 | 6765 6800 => 0.7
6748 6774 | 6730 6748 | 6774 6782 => -0.6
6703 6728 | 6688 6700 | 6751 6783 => 0.9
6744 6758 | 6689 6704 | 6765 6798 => 0.3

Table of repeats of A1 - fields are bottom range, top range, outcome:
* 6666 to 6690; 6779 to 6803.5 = 0.98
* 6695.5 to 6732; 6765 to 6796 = 1.02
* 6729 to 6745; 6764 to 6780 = 1.05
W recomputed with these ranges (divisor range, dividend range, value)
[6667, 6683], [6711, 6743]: 0.96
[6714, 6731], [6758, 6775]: 1.05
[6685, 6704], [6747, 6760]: 0.96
